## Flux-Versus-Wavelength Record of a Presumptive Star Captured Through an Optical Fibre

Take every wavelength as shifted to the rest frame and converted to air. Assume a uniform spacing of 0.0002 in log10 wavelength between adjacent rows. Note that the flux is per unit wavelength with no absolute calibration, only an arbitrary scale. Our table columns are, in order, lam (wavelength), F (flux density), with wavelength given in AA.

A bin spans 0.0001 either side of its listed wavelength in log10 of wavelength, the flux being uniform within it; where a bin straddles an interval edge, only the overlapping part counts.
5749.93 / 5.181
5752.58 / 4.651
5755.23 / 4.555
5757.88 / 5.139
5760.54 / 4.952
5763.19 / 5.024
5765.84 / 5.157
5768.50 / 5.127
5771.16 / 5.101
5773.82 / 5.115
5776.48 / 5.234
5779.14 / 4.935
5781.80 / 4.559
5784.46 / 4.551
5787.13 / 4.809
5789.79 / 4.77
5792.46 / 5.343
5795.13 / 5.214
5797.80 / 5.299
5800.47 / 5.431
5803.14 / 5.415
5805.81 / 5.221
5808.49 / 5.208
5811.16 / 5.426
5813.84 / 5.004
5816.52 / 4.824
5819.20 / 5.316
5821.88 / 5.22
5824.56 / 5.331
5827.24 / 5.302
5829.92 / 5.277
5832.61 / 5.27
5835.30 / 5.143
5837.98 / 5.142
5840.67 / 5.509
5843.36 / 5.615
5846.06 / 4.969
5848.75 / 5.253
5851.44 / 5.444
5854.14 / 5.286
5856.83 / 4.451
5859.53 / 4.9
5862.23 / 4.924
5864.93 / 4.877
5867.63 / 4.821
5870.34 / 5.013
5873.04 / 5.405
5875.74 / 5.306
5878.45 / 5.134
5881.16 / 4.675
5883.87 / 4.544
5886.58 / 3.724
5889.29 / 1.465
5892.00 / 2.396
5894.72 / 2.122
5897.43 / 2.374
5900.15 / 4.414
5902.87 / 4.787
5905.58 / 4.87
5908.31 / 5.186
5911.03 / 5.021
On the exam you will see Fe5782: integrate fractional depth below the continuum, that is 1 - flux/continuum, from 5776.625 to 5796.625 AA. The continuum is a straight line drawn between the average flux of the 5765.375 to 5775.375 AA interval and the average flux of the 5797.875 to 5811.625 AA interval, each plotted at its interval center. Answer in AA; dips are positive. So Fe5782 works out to 1.2 AA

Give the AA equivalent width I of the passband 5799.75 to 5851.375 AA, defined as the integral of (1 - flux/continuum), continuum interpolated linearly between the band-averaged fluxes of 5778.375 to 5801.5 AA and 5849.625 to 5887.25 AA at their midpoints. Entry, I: -3.2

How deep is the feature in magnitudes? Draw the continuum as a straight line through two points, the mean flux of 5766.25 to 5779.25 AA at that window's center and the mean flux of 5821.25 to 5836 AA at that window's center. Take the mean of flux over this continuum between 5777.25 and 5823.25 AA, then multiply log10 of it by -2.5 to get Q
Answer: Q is 0.02 mag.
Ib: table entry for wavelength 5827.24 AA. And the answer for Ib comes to 5.302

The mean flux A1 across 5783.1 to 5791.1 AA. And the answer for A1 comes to 4.71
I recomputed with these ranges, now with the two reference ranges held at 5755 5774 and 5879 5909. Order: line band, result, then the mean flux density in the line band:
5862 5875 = -3.5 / 5.03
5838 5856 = -4.8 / 5.31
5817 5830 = -2.5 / 5.26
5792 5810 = -2.5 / 5.3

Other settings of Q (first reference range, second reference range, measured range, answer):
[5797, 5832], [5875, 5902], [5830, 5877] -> -0.18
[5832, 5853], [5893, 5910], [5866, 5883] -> -0.11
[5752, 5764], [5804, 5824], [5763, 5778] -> -0.04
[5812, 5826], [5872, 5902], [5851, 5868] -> -0.14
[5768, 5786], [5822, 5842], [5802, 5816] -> -0.02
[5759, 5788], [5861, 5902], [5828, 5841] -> -0.18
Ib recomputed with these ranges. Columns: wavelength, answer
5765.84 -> 5.157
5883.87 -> 4.544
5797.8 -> 5.299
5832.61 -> 5.27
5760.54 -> 4.952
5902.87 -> 4.787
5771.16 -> 5.101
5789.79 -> 4.77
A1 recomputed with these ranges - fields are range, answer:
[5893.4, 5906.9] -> 3.72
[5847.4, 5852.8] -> 5.35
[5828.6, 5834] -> 5.26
